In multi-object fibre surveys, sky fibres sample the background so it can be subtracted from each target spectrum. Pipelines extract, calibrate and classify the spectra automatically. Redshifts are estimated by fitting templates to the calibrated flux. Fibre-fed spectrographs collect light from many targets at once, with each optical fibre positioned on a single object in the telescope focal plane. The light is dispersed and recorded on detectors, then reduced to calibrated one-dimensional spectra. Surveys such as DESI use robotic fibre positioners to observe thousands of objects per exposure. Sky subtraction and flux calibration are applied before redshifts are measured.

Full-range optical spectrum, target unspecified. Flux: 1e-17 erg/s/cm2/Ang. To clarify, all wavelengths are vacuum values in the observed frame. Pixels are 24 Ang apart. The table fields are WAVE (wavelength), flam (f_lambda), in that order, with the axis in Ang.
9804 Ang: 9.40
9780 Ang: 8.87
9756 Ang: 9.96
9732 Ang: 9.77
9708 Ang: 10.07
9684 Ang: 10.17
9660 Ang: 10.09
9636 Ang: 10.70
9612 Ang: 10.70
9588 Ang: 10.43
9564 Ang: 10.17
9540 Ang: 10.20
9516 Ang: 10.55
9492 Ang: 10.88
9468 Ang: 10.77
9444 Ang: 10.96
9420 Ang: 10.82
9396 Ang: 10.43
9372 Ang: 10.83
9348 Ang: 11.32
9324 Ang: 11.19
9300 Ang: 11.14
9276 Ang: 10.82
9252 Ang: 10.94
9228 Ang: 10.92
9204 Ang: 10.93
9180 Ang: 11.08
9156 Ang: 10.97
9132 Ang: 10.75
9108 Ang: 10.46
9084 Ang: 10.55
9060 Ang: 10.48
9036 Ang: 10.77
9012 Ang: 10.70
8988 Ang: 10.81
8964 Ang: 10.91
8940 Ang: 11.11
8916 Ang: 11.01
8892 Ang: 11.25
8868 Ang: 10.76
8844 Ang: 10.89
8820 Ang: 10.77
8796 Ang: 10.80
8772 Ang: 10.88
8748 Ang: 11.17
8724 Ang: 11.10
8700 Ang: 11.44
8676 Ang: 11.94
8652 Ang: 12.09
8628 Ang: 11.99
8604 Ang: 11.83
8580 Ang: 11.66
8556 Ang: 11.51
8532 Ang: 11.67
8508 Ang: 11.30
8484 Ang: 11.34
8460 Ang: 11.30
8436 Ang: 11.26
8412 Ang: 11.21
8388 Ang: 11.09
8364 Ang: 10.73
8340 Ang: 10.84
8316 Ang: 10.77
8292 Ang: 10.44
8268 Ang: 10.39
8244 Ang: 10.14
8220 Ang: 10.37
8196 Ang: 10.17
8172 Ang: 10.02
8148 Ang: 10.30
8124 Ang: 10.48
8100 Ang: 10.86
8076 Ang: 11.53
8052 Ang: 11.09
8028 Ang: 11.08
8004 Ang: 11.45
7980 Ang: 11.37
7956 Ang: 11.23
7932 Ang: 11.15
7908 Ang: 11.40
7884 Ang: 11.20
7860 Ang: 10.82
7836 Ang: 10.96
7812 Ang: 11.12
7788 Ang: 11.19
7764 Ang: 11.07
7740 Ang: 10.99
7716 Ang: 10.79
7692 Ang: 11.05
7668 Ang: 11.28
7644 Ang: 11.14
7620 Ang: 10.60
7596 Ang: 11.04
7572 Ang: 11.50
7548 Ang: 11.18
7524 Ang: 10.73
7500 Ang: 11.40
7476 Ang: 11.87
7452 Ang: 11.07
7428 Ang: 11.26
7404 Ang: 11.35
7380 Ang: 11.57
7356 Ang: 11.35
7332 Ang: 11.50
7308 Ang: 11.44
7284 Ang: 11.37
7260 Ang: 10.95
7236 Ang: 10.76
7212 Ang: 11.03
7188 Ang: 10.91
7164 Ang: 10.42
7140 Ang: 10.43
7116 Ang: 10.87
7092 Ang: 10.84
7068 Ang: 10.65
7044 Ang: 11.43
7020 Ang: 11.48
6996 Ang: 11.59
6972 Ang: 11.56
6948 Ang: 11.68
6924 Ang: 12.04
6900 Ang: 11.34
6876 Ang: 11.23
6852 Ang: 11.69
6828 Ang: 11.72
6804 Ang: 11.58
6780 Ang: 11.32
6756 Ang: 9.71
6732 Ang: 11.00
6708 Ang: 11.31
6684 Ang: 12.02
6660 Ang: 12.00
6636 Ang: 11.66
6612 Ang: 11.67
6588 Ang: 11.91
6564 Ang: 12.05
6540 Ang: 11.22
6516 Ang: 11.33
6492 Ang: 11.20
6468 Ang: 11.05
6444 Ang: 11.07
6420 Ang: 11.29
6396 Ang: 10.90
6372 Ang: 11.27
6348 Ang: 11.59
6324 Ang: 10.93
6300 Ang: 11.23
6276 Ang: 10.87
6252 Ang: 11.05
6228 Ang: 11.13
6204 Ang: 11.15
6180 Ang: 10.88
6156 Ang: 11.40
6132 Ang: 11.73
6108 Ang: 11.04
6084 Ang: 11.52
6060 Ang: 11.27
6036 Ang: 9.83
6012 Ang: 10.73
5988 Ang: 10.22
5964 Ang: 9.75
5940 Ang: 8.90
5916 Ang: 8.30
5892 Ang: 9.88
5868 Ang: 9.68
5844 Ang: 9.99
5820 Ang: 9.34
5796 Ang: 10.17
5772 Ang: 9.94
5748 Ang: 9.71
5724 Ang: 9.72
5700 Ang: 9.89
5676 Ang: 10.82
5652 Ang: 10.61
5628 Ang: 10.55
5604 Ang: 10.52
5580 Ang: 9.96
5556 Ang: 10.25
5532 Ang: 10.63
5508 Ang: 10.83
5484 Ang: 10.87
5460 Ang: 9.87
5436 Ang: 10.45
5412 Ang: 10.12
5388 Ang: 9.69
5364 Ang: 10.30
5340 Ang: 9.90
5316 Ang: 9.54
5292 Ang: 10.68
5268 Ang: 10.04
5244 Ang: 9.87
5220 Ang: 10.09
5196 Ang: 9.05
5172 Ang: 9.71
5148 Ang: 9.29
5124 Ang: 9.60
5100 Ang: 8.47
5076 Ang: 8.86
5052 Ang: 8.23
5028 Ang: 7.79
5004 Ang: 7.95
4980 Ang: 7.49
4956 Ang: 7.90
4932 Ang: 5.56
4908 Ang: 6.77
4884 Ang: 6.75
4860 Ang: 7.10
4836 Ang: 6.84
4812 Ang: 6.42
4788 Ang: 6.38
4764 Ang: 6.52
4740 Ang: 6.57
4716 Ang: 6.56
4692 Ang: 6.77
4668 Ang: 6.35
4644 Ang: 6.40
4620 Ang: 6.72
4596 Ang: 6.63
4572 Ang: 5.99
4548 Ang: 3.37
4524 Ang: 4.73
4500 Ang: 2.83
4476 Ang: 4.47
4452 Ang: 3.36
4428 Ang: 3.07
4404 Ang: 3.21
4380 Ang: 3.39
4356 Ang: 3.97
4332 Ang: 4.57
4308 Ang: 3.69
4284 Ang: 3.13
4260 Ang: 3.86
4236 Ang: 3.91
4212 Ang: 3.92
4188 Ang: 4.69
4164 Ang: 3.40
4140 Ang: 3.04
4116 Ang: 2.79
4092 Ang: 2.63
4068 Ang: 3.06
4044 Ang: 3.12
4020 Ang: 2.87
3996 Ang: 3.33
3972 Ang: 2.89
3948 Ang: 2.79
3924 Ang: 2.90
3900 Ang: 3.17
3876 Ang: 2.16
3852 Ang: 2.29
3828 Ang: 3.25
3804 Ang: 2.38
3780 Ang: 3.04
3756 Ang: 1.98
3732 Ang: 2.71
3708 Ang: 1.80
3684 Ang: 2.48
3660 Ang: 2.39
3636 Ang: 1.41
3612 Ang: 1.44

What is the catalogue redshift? 0.145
